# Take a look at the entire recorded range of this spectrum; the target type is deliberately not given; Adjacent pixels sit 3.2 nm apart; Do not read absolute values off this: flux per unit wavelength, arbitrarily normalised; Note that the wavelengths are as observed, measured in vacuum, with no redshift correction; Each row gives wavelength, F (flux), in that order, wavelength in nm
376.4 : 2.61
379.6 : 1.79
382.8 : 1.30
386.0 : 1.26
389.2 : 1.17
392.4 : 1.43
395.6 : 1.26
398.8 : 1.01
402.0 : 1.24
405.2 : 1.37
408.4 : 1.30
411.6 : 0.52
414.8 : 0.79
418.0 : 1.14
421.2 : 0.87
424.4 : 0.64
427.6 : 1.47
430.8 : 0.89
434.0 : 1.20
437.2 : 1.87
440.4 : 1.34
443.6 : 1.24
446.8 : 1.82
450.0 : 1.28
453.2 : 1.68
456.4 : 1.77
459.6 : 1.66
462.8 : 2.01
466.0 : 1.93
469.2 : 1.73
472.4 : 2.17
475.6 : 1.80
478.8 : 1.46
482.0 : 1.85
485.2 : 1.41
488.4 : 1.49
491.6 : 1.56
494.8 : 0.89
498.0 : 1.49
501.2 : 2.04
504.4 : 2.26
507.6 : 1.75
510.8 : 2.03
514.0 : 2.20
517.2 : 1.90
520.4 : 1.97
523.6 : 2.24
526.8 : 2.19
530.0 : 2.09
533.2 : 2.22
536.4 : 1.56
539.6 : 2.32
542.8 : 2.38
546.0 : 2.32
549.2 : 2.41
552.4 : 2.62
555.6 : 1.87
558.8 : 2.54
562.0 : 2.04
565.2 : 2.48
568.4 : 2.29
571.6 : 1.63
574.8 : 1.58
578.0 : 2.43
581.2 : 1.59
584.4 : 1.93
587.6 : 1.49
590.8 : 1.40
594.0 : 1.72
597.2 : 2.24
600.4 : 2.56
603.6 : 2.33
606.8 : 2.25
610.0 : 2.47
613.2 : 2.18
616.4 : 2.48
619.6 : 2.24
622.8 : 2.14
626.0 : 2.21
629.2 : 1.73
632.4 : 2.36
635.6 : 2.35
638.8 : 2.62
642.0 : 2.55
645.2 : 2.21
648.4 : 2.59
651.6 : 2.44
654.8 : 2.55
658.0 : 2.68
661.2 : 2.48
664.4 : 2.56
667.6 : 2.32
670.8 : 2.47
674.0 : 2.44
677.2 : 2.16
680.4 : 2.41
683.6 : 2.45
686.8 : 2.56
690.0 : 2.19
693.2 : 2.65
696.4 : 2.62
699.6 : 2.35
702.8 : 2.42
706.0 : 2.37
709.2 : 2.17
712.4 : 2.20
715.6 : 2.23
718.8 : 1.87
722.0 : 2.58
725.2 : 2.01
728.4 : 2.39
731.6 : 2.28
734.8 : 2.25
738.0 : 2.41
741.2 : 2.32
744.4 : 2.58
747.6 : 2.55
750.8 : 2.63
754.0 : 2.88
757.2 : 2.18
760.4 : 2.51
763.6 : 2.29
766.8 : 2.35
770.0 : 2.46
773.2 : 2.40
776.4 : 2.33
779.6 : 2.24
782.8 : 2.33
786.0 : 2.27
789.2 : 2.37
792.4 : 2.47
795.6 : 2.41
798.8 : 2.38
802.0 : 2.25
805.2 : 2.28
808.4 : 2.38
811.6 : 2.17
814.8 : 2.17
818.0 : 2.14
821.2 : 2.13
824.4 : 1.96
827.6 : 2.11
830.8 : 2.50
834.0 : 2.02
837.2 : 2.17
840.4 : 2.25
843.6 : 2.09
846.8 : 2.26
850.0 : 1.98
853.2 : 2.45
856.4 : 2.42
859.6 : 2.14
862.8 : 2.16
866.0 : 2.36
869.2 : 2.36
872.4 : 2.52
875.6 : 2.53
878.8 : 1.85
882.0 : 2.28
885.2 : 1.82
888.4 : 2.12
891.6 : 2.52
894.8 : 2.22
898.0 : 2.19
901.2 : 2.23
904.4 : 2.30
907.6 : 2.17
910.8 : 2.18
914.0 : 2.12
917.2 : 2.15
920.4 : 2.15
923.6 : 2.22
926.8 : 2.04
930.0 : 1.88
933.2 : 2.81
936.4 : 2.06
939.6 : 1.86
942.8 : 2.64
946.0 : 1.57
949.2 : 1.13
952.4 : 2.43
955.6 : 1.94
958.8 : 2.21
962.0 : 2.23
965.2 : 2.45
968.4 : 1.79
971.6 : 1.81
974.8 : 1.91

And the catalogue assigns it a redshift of 0.147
